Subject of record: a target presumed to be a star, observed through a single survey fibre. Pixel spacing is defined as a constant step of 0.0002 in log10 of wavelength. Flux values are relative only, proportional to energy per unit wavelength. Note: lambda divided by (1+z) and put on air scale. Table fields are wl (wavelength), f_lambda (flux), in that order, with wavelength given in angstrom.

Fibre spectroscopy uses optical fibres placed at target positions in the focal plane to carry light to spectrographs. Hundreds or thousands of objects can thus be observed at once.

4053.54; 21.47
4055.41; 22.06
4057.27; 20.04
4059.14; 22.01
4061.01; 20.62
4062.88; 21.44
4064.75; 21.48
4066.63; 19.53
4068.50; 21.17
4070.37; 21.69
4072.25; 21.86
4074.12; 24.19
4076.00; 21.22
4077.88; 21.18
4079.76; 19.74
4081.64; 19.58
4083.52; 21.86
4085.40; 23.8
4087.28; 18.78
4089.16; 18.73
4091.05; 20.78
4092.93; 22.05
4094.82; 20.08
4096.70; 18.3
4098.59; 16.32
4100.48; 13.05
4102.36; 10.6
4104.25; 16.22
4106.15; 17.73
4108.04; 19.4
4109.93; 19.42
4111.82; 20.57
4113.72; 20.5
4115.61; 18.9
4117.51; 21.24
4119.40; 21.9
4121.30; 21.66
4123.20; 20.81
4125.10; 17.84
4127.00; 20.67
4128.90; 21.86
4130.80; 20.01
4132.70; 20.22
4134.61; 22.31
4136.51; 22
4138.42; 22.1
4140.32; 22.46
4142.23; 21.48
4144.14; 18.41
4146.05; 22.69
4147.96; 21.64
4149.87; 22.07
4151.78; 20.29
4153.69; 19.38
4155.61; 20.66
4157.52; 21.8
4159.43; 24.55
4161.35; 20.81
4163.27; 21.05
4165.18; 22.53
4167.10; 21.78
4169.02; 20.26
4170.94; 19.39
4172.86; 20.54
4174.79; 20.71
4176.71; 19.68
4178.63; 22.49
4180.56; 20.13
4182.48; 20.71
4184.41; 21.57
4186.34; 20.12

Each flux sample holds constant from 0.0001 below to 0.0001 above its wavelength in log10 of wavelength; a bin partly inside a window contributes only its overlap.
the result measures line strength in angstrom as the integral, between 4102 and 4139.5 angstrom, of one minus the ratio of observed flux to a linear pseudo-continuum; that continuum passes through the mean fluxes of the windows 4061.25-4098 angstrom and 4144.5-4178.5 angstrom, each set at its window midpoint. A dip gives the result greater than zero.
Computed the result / 1.9 angstrom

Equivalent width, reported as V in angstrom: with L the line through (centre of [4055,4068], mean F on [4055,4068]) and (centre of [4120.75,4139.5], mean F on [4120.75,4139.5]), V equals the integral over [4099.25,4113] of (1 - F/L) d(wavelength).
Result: 2.8 angstrom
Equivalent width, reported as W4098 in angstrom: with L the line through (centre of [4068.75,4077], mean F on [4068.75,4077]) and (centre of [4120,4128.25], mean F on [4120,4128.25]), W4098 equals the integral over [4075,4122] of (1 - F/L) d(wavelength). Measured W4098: 4.2 angstrom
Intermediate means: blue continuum 22.1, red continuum 20.4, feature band 19.3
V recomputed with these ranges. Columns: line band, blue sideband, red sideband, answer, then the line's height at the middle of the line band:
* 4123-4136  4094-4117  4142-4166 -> -0.7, 19.5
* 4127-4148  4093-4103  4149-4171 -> -2.0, 19.5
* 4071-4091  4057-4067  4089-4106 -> -2.2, 19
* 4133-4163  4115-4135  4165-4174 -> -1.1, 20.7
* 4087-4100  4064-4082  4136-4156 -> 1.3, 21.2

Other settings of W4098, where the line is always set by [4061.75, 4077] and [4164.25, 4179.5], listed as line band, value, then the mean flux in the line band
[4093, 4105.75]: 3.0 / 16.3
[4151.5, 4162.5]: -0.2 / 21.3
